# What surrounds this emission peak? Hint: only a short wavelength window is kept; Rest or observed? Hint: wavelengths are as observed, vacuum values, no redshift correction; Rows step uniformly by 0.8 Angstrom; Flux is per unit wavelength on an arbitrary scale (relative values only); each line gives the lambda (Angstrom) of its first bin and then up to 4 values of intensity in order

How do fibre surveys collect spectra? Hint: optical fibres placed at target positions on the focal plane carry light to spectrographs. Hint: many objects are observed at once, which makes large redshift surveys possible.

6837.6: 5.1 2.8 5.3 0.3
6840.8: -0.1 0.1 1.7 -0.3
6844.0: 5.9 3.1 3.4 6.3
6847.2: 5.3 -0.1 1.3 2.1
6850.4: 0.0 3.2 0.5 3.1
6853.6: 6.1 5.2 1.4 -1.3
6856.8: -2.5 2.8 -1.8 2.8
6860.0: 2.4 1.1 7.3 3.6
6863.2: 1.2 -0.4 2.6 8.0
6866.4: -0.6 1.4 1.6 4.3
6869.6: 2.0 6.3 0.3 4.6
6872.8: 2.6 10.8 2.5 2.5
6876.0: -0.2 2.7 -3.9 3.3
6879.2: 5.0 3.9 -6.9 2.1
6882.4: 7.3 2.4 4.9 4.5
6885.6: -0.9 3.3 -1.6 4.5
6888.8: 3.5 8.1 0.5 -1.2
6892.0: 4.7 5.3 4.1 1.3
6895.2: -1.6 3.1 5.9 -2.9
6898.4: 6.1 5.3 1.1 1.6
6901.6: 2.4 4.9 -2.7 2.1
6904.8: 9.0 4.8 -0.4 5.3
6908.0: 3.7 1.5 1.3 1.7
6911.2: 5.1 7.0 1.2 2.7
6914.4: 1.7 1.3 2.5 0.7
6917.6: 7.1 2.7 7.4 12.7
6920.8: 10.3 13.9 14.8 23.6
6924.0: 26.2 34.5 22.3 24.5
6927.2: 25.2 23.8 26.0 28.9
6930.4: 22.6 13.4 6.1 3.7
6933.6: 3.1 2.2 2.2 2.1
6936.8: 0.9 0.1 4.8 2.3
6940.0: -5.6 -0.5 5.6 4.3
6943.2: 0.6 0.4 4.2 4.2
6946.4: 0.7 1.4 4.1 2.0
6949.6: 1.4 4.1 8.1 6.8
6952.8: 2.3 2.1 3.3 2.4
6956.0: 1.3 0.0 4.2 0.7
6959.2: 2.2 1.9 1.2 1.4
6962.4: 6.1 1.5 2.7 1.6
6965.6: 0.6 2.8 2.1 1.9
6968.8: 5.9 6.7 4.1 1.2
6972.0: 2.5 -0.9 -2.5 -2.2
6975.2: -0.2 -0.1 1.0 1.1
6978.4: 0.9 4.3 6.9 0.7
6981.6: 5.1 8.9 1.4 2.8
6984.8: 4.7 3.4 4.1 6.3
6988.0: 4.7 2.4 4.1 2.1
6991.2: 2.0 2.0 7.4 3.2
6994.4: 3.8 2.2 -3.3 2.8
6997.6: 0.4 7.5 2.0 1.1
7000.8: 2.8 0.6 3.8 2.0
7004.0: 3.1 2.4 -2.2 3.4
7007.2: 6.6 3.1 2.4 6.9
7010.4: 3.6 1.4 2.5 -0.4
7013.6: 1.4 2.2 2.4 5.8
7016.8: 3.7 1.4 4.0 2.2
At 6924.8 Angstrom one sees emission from [O II] 3727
